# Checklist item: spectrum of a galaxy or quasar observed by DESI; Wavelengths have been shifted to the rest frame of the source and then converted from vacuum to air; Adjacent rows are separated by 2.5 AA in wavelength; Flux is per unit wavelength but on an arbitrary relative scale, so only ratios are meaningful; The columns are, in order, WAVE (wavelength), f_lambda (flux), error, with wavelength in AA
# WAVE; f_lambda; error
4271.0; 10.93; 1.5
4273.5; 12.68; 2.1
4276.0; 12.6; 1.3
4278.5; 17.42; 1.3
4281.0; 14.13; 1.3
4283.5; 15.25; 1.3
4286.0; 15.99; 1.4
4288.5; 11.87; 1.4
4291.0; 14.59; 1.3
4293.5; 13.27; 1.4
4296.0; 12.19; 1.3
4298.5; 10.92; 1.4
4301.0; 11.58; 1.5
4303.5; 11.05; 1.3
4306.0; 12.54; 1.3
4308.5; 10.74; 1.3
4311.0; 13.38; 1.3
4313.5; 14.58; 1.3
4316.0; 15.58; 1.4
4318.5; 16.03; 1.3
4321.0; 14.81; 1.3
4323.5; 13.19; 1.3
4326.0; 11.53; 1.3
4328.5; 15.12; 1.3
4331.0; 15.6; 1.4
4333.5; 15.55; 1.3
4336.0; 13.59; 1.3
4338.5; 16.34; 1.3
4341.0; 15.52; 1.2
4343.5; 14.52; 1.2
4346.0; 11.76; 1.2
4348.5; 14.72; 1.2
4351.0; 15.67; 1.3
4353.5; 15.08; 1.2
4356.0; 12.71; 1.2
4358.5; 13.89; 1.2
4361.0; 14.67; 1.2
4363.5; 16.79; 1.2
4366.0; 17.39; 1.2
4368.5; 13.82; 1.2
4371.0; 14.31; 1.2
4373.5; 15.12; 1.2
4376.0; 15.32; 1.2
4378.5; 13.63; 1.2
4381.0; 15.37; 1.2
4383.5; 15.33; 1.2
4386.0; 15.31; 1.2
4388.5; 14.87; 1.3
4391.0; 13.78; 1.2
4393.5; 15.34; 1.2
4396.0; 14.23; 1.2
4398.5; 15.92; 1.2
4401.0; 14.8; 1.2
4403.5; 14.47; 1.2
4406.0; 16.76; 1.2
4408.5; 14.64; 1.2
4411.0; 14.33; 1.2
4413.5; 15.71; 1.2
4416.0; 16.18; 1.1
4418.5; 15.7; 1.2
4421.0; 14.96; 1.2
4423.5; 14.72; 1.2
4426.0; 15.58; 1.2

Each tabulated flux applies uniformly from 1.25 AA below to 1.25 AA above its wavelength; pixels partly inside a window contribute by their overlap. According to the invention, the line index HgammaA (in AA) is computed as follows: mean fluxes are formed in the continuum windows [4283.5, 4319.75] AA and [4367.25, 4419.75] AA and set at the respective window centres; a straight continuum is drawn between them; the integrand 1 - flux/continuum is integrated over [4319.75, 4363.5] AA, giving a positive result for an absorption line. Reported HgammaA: -1.36 AA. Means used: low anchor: 13.2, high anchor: 15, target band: 14.4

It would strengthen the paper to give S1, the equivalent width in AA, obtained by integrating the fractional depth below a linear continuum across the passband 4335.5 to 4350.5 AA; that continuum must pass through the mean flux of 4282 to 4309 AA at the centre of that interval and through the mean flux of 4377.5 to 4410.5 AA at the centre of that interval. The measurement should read -0.74 AA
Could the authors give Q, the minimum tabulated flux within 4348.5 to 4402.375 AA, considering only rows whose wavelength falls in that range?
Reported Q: 12.71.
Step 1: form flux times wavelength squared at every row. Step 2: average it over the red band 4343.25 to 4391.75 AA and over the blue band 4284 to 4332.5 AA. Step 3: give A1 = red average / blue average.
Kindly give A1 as 1.1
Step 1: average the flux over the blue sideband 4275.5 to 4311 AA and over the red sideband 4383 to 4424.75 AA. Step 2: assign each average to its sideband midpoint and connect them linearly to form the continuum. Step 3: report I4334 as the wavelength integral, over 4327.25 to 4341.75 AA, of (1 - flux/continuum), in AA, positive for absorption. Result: -1.4 AA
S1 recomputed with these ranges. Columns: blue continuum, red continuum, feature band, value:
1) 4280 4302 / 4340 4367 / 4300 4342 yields 0.3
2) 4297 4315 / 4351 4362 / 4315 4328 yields -1.5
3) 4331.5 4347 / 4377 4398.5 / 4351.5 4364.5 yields 0.1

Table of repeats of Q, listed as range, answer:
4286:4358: 10.74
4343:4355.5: 11.76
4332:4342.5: 13.59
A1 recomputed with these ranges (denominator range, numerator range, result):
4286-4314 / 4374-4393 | 1.23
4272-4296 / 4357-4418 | 1.13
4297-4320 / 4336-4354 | 1.15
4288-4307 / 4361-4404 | 1.28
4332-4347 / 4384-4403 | 1.04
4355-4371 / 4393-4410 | 1.04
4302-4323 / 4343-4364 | 1.08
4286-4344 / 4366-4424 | 1.14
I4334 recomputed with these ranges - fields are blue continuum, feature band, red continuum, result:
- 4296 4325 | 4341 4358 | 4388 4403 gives -0.4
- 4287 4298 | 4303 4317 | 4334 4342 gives 0.8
